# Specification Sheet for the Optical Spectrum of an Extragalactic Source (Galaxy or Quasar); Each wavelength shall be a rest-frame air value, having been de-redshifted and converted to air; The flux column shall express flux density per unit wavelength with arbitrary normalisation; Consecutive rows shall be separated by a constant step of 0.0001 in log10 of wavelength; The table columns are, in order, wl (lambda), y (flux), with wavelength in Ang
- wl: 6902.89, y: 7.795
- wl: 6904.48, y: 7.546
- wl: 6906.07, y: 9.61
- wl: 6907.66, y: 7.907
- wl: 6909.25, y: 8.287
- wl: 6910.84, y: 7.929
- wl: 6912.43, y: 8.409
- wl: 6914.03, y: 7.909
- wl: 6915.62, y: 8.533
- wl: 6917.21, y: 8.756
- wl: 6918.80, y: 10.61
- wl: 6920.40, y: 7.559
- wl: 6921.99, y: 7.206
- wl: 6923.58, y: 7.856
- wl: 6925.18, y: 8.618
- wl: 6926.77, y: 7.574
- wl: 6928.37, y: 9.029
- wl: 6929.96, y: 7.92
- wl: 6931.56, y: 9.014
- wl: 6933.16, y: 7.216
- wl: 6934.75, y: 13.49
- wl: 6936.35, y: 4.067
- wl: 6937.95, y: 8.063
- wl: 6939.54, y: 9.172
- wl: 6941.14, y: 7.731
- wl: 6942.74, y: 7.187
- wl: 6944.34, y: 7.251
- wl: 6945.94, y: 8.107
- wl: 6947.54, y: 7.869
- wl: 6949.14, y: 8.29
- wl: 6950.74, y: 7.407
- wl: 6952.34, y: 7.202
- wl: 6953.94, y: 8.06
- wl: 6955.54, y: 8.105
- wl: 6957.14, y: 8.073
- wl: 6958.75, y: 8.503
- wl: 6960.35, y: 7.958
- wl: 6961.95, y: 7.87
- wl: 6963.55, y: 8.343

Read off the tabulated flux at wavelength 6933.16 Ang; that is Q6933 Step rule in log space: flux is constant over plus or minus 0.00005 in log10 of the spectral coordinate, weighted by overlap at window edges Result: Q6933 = 7.216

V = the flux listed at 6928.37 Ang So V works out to 9.029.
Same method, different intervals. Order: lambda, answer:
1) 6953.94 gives 8.06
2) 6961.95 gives 7.87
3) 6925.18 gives 8.618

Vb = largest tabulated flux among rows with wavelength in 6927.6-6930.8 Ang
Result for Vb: 9.029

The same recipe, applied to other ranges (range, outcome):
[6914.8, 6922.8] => 10.61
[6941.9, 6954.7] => 8.29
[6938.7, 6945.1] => 9.172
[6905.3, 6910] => 9.61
